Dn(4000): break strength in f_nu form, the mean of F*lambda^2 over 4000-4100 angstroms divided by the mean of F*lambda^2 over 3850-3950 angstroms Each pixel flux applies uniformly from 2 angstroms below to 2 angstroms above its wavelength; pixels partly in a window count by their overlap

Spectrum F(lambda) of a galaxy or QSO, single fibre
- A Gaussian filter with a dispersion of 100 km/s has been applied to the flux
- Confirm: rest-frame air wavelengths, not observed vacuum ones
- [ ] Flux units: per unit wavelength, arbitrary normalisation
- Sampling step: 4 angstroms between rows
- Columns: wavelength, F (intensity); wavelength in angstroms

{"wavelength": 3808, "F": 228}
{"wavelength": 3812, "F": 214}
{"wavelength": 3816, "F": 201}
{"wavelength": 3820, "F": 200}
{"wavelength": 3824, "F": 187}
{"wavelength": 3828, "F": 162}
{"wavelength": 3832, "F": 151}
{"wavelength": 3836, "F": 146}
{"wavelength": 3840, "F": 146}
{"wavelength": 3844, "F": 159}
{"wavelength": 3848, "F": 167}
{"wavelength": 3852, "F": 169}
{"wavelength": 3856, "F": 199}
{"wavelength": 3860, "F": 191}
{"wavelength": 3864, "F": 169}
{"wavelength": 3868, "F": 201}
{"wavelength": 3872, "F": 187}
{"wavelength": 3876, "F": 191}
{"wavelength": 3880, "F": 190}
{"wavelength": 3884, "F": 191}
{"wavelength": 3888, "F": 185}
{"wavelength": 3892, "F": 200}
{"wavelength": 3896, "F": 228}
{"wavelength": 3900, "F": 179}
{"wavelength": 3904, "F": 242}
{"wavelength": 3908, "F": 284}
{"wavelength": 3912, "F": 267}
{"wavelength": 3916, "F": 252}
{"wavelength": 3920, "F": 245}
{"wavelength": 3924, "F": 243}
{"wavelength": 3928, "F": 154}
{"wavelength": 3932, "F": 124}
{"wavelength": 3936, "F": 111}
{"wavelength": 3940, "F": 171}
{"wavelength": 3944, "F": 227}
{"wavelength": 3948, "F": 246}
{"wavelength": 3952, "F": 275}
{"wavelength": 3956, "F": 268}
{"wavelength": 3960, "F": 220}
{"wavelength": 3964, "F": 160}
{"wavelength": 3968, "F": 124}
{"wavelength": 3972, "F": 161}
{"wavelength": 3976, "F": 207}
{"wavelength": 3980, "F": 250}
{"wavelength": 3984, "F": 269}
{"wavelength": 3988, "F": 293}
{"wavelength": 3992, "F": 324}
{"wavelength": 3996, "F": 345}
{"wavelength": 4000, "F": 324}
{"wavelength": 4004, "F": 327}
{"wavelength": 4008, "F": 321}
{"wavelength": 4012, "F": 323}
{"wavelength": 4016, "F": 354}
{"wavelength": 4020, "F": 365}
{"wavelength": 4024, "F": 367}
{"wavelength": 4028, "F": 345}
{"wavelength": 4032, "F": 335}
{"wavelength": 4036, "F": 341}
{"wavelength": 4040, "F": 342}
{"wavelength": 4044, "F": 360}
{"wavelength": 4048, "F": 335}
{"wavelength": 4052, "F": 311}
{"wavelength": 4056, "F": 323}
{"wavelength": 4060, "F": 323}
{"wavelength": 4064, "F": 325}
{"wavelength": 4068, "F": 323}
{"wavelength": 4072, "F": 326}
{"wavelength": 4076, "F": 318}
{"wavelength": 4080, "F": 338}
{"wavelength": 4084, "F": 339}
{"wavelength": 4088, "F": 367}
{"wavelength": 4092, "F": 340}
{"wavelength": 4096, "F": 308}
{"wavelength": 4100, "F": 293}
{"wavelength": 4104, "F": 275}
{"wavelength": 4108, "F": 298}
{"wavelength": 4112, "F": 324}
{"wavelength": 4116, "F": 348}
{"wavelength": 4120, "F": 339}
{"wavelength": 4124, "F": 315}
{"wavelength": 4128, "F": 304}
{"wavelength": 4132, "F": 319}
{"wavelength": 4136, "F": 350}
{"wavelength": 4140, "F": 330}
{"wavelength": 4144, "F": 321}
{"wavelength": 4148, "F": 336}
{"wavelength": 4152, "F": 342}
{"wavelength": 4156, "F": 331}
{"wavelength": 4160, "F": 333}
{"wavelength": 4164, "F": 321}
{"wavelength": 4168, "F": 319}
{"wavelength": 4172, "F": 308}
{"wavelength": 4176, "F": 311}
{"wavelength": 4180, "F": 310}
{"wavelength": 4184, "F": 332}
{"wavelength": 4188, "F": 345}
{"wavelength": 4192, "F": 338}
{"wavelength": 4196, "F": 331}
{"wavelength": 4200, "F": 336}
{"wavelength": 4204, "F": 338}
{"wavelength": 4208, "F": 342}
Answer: 1.8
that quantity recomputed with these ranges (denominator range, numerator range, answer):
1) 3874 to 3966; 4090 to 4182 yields 1.69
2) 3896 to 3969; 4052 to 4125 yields 1.65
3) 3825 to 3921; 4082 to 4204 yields 1.90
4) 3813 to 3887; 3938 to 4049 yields 1.72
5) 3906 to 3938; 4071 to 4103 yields 1.69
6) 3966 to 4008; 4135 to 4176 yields 1.34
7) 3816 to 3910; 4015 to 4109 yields 1.94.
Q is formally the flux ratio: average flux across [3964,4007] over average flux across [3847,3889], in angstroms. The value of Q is 1.4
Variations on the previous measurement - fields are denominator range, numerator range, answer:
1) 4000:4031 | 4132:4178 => 0.96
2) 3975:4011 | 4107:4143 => 1.09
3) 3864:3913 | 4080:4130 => 1.54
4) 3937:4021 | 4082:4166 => 1.24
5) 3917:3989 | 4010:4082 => 1.62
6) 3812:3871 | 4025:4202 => 1.86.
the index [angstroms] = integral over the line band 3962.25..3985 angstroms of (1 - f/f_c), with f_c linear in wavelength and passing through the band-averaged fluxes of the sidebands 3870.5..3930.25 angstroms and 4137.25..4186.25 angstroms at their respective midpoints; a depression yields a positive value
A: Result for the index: 5.0 angstroms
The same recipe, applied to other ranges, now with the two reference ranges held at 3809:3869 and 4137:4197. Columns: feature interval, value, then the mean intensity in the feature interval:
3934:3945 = 2.9 angstroms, 164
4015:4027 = -4.6 angstroms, 361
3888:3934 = -1.8 angstroms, 218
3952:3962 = -0.8 angstroms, 250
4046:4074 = -4.5 angstroms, 324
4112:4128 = -1.2 angstroms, 329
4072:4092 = -3.5 angstroms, 339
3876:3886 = 0.3 angstroms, 191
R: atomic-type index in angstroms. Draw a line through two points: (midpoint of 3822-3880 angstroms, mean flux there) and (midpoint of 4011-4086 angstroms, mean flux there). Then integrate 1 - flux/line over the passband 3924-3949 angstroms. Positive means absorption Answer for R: 7.1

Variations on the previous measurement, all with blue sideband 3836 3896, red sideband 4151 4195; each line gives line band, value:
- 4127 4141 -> -0.9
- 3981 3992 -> -2.2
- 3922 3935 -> 2.6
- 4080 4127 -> -4.7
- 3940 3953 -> -0.9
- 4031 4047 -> -4.9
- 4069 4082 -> -2.2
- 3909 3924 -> -3.6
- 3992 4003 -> -4.0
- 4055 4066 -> -2.0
